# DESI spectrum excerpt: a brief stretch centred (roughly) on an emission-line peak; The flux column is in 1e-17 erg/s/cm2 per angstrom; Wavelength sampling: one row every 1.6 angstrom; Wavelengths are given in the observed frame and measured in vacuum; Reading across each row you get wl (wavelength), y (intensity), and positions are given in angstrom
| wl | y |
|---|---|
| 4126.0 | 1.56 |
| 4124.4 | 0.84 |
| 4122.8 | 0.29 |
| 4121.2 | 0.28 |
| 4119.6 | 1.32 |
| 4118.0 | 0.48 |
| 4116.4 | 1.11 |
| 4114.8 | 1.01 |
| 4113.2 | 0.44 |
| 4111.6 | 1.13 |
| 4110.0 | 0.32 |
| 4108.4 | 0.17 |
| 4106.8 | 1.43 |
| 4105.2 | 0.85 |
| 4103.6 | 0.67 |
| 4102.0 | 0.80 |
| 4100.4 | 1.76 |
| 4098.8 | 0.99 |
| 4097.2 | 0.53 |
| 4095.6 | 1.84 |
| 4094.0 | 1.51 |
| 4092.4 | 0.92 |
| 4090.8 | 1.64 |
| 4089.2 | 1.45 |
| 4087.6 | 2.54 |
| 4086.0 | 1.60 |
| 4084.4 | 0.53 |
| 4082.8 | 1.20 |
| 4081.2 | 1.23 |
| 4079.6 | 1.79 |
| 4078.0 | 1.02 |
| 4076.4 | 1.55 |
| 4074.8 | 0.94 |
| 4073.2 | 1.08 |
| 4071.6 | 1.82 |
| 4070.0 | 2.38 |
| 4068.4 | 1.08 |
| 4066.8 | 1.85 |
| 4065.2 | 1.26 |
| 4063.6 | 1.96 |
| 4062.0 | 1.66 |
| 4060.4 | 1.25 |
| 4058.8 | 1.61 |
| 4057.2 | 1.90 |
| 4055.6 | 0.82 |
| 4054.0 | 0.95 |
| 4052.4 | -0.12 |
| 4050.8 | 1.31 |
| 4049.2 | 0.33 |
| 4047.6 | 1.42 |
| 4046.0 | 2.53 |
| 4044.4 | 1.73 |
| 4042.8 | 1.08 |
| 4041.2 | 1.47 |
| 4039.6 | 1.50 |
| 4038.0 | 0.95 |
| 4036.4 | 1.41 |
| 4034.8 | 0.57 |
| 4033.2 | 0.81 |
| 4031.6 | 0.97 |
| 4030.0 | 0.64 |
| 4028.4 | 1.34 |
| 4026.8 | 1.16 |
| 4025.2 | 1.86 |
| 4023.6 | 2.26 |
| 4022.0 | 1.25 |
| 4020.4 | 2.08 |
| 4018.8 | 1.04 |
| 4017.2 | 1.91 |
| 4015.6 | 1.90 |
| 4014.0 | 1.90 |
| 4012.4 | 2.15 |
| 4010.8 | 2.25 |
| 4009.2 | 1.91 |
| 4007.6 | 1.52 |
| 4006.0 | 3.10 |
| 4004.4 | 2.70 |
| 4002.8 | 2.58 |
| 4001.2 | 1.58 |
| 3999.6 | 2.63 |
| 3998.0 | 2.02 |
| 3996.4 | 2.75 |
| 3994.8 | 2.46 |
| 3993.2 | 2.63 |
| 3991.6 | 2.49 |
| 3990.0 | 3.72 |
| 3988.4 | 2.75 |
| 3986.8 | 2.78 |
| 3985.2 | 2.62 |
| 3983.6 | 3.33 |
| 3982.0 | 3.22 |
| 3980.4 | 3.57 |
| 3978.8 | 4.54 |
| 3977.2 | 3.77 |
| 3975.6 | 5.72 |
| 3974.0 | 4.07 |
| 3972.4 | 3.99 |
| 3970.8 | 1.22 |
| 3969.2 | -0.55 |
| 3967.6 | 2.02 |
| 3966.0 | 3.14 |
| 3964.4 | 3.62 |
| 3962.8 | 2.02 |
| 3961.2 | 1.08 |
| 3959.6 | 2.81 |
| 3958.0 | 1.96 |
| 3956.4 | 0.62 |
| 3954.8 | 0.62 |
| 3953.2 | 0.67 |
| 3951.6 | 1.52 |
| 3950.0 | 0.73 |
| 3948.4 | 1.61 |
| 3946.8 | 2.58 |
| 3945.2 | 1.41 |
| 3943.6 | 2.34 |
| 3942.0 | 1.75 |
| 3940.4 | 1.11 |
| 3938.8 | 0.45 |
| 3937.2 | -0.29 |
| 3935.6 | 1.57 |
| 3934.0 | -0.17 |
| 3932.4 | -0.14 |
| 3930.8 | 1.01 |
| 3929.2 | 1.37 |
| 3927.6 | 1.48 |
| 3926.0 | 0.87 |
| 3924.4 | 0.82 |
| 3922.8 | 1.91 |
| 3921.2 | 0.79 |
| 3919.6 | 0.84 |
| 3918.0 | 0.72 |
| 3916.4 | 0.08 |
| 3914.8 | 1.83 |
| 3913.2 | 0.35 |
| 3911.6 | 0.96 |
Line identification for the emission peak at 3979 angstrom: Lyman alpha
